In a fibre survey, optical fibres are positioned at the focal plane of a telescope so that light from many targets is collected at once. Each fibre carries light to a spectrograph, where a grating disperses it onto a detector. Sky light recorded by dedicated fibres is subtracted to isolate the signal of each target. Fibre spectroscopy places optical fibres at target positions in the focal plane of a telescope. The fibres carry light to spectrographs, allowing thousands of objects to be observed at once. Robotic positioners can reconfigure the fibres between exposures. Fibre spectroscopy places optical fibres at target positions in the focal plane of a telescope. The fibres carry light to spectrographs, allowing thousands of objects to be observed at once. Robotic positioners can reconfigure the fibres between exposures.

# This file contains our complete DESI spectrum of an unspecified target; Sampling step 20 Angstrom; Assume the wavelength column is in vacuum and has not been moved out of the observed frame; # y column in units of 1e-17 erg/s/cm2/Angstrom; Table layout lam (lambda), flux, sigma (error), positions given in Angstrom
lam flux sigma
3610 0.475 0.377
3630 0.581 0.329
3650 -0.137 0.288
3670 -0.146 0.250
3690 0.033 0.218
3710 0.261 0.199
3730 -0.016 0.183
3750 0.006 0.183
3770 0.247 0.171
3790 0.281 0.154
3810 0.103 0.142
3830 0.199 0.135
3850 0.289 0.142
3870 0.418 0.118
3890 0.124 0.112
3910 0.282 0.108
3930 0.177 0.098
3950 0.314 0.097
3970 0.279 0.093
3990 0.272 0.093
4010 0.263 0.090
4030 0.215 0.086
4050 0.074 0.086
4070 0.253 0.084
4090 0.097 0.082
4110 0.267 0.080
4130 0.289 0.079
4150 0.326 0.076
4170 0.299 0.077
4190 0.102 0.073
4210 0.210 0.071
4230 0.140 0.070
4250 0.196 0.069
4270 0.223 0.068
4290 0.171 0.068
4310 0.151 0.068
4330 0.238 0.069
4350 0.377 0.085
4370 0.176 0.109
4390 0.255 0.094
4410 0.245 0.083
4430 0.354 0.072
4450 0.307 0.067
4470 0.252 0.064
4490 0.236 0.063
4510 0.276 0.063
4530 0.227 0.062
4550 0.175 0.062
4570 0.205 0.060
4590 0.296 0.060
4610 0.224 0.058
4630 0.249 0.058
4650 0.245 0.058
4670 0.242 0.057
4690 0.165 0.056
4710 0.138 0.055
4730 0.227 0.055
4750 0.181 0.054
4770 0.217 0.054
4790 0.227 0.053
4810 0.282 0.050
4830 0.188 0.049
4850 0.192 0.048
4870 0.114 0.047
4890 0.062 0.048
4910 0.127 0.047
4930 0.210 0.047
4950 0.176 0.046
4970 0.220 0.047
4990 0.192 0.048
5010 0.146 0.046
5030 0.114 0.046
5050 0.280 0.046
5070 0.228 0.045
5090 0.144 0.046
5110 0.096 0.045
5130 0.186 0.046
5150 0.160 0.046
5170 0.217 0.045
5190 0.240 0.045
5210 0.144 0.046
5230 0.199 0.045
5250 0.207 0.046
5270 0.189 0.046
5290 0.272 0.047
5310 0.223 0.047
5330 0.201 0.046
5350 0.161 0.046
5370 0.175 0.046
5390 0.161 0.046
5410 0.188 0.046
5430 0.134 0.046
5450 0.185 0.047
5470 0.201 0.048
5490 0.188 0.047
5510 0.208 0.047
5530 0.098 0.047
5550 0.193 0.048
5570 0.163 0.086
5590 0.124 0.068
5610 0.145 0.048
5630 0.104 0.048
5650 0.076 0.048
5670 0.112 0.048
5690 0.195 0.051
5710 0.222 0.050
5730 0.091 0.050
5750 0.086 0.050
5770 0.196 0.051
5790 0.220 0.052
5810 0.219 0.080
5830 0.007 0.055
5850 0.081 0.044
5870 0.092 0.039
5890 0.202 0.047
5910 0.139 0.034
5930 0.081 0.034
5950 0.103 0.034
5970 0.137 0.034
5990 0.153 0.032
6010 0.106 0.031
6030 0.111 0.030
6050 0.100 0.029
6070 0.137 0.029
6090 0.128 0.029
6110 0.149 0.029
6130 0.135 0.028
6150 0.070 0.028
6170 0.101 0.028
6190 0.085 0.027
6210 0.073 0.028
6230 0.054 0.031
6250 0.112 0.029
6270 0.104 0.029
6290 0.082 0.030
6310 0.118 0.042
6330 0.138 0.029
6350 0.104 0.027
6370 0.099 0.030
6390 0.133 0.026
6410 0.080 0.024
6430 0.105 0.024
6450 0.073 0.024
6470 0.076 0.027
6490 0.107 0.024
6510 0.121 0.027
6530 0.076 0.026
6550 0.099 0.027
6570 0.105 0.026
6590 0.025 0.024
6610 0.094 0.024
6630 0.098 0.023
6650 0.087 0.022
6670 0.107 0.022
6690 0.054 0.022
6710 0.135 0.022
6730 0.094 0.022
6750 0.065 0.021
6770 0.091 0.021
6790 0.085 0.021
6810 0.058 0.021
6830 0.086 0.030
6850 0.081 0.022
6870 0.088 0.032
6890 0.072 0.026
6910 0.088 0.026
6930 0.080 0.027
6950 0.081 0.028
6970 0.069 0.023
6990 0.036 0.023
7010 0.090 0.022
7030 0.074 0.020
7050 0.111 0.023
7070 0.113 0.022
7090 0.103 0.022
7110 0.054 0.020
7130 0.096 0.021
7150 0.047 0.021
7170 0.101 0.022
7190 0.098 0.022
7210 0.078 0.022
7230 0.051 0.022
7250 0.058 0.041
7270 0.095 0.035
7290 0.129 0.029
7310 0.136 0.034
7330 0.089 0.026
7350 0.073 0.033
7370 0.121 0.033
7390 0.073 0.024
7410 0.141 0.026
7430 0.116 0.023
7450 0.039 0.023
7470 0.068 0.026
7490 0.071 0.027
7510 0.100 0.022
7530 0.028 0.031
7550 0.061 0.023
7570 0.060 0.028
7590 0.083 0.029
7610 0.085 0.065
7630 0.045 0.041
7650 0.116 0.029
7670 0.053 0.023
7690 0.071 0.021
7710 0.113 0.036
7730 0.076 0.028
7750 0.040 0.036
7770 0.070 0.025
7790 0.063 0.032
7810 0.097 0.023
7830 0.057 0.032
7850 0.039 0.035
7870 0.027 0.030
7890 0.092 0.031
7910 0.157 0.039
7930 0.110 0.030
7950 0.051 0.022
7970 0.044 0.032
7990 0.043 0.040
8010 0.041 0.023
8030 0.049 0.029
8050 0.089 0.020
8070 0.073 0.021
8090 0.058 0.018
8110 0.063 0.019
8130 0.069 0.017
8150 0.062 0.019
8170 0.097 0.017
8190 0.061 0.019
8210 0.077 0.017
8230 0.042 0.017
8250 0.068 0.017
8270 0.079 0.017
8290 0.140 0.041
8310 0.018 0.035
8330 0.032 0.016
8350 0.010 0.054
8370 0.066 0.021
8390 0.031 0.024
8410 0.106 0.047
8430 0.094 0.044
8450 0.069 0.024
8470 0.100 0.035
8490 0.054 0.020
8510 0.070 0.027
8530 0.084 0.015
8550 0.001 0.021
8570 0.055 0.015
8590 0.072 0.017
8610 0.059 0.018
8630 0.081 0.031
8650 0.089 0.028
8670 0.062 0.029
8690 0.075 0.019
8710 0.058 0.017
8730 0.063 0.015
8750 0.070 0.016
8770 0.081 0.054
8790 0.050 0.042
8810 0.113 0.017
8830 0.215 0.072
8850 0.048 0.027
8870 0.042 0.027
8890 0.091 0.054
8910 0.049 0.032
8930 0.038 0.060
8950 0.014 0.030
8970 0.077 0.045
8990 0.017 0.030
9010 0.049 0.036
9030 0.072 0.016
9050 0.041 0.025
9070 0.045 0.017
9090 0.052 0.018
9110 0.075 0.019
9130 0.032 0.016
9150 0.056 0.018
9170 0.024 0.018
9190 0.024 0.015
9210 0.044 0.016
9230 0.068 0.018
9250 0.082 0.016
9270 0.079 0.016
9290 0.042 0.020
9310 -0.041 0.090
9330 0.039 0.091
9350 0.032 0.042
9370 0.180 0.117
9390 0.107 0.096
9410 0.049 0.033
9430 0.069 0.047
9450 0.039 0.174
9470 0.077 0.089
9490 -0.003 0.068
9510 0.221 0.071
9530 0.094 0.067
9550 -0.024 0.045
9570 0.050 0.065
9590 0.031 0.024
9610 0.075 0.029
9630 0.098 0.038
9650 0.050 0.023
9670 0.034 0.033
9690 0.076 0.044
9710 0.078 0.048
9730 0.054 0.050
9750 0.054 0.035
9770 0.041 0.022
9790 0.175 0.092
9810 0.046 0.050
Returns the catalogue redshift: 1.283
